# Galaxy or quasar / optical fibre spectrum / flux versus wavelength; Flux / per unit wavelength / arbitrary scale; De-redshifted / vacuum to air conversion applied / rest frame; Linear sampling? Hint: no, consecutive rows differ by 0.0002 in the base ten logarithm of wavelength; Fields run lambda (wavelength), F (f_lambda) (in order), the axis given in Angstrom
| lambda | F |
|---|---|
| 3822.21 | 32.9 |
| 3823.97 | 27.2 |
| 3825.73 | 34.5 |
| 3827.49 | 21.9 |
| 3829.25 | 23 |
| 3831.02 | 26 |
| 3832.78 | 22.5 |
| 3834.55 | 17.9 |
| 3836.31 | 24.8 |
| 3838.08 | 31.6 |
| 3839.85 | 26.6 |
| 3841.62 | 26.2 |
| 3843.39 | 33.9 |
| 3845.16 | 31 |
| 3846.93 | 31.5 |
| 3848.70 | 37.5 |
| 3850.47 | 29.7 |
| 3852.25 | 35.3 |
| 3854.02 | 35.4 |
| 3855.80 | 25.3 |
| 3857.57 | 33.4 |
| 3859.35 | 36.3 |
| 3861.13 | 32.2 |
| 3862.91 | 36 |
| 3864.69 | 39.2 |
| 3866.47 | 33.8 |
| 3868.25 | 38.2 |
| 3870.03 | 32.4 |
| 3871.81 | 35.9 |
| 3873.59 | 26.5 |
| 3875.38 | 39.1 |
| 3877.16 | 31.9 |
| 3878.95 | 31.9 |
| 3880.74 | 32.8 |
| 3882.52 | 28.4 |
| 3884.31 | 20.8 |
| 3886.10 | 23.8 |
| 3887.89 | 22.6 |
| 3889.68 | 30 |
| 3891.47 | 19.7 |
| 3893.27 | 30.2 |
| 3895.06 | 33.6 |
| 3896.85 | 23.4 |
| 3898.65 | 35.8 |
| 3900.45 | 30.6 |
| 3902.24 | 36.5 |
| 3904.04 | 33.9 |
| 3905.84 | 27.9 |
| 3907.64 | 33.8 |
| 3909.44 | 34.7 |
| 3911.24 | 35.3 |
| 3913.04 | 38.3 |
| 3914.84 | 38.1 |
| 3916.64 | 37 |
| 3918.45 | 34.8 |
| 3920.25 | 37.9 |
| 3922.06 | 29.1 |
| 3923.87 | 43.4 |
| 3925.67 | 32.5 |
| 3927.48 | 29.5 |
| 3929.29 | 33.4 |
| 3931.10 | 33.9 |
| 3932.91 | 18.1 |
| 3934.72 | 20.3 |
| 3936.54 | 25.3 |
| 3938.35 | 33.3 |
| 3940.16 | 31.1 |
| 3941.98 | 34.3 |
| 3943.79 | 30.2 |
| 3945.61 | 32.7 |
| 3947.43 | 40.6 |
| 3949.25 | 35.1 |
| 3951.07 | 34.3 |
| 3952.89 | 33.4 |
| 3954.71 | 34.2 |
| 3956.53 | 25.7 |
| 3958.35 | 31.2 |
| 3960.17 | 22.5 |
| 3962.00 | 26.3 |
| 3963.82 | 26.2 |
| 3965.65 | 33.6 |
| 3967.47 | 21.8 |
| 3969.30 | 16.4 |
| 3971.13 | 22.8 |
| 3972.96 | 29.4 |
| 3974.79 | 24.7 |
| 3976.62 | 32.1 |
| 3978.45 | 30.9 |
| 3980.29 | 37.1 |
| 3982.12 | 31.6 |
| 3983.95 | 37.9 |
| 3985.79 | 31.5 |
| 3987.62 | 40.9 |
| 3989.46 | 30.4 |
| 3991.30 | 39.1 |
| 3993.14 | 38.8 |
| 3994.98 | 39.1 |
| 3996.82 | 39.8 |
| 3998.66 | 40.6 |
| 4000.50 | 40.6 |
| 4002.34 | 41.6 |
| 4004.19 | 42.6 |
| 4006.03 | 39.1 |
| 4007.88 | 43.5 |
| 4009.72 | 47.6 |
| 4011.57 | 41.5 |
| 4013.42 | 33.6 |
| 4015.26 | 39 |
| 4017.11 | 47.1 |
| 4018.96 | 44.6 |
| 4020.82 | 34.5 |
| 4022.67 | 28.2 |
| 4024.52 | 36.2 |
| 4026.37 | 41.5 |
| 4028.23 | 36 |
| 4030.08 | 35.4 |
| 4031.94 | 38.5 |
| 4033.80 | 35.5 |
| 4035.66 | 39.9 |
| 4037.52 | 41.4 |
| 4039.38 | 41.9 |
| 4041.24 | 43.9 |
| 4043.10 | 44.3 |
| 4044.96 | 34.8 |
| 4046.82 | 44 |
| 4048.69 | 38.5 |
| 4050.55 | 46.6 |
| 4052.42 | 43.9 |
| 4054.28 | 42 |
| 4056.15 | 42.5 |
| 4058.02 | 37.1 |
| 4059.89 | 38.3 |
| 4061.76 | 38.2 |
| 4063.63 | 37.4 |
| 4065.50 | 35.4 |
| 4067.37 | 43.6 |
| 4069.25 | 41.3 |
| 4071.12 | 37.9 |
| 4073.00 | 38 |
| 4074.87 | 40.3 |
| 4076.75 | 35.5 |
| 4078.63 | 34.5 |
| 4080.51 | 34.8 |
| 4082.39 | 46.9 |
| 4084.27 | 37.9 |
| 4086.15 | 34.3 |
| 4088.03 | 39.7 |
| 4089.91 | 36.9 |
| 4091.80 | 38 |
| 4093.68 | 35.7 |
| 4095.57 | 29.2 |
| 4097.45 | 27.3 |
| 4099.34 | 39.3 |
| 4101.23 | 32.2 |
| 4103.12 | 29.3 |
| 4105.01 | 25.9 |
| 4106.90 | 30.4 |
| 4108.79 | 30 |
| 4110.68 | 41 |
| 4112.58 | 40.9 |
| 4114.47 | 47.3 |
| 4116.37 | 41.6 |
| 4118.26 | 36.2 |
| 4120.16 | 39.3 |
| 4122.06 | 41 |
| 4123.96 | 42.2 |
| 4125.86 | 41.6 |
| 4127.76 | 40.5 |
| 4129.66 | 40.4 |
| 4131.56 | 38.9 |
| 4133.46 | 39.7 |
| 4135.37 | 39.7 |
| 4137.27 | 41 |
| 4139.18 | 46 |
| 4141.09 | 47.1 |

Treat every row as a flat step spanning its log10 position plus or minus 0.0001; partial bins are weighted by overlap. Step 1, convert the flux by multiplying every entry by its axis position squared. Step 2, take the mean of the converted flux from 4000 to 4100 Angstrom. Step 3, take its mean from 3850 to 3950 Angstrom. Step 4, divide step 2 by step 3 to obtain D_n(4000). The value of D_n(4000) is 1.3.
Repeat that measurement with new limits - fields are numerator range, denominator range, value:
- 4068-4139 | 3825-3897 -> 1.42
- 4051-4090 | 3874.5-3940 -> 1.36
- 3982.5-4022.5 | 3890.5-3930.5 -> 1.24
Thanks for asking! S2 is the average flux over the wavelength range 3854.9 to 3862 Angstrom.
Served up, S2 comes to 31.8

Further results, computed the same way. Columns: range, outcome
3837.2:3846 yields 29.8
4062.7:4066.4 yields 36.4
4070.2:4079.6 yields 37.2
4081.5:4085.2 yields 42.4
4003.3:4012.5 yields 42.9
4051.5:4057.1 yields 42.8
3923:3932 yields 34.5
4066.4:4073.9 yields 40.2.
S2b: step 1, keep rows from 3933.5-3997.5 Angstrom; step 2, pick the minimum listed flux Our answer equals 16.4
